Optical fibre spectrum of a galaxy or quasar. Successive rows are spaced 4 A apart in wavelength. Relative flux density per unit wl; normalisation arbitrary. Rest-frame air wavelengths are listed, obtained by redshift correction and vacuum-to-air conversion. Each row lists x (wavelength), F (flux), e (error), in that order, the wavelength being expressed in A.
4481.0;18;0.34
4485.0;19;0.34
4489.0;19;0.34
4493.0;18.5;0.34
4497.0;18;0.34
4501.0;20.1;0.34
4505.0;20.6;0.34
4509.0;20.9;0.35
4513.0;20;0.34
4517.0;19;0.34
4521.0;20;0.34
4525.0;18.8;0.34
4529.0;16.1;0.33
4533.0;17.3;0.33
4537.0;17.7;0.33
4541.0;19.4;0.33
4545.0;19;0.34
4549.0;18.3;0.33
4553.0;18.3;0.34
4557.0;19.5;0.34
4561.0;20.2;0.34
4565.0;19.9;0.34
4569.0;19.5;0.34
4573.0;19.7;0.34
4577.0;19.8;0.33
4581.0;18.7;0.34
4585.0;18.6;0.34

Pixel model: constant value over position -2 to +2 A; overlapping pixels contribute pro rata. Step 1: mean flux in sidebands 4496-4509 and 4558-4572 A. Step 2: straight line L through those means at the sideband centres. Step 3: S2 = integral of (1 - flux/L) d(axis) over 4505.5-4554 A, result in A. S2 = 2.6 A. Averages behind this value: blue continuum 19.9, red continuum 19.8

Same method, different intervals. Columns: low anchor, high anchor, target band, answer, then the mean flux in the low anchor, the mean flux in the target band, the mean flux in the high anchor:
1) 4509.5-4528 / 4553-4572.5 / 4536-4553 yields 0.79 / 19.4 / 18.6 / 19.6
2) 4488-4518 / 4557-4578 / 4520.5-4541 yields 1.75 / 19.5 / 18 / 19.8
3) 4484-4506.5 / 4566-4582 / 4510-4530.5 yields 0.35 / 19.2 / 18.9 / 19.5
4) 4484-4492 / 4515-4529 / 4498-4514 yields -1.19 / 18.9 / 20.3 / 18.8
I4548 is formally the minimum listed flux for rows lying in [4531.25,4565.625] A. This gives 17.3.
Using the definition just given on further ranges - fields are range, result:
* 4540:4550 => 18.3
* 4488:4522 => 18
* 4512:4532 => 16.1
